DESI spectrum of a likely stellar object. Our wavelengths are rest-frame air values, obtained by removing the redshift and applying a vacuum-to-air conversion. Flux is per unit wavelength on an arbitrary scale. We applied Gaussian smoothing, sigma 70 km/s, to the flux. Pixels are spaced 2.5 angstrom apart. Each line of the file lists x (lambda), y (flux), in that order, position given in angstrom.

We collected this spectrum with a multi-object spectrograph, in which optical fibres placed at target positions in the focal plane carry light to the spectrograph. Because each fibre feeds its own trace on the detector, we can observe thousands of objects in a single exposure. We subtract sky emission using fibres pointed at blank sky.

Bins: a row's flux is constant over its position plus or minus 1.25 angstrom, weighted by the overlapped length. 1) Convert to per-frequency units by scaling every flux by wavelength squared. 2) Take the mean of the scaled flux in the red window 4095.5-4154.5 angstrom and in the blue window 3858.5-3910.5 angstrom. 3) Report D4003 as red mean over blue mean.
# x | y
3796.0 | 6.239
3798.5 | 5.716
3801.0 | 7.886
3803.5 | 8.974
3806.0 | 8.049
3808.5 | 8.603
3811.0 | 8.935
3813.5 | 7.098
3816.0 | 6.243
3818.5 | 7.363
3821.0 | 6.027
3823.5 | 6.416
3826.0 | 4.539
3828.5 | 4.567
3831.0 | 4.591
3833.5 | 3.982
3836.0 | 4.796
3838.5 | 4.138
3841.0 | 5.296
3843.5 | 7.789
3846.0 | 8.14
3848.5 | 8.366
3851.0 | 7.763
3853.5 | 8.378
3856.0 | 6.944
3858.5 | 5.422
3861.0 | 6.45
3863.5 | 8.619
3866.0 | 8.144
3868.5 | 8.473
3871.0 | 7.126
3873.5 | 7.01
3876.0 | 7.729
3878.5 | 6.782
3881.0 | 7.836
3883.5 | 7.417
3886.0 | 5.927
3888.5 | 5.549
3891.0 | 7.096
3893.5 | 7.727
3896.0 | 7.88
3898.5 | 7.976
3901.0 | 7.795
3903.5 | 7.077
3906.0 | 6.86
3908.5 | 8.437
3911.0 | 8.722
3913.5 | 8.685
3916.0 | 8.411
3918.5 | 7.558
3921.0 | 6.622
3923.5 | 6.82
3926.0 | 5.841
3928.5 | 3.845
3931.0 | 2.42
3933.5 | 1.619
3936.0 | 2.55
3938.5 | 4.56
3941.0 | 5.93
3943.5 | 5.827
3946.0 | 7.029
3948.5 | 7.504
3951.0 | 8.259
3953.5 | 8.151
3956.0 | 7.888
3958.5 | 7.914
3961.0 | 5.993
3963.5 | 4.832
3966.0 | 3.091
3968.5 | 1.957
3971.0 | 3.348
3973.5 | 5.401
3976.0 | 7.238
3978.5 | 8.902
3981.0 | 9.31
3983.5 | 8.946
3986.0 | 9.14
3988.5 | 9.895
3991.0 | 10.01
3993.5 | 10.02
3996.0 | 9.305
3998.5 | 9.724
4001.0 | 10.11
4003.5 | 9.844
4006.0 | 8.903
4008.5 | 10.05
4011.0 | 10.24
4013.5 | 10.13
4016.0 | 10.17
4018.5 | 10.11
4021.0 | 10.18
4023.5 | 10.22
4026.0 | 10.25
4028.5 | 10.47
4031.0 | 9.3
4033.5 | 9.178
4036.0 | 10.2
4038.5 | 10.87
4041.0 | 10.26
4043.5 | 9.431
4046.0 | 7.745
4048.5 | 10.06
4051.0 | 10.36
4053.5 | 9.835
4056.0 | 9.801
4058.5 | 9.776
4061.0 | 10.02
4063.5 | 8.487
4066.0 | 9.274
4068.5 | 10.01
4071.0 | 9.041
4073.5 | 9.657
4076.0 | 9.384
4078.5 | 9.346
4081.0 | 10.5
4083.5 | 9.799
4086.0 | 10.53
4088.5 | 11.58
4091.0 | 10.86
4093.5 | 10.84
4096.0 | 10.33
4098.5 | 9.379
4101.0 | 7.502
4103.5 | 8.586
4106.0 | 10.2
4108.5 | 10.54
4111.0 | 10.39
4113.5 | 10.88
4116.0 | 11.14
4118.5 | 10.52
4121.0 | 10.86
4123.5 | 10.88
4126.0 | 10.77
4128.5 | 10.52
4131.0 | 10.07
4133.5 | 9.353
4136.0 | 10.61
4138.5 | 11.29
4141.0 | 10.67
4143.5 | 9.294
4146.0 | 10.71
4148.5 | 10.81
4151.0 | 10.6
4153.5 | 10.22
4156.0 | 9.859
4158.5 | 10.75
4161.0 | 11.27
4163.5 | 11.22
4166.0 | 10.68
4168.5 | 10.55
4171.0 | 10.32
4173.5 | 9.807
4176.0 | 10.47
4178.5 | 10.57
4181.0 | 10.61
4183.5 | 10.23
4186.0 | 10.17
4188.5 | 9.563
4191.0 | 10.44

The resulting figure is 1.6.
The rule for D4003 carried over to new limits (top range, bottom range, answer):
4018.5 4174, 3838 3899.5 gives 1.57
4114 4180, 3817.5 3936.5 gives 1.83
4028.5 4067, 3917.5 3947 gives 2.04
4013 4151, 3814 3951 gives 1.70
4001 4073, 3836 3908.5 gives 1.48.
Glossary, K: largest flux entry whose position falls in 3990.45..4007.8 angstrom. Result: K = 10.11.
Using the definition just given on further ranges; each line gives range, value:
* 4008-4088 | 10.87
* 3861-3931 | 8.722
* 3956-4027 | 10.25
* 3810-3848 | 8.935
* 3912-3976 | 8.685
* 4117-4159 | 11.29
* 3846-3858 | 8.378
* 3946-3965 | 8.259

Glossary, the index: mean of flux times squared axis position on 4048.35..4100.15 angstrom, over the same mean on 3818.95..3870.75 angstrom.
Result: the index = 1.7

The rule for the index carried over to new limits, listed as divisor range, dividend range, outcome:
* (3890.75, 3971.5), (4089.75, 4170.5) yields 1.83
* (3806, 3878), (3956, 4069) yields 1.43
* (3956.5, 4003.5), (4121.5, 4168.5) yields 1.51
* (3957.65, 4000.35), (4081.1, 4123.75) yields 1.48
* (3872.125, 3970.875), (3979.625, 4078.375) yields 1.61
